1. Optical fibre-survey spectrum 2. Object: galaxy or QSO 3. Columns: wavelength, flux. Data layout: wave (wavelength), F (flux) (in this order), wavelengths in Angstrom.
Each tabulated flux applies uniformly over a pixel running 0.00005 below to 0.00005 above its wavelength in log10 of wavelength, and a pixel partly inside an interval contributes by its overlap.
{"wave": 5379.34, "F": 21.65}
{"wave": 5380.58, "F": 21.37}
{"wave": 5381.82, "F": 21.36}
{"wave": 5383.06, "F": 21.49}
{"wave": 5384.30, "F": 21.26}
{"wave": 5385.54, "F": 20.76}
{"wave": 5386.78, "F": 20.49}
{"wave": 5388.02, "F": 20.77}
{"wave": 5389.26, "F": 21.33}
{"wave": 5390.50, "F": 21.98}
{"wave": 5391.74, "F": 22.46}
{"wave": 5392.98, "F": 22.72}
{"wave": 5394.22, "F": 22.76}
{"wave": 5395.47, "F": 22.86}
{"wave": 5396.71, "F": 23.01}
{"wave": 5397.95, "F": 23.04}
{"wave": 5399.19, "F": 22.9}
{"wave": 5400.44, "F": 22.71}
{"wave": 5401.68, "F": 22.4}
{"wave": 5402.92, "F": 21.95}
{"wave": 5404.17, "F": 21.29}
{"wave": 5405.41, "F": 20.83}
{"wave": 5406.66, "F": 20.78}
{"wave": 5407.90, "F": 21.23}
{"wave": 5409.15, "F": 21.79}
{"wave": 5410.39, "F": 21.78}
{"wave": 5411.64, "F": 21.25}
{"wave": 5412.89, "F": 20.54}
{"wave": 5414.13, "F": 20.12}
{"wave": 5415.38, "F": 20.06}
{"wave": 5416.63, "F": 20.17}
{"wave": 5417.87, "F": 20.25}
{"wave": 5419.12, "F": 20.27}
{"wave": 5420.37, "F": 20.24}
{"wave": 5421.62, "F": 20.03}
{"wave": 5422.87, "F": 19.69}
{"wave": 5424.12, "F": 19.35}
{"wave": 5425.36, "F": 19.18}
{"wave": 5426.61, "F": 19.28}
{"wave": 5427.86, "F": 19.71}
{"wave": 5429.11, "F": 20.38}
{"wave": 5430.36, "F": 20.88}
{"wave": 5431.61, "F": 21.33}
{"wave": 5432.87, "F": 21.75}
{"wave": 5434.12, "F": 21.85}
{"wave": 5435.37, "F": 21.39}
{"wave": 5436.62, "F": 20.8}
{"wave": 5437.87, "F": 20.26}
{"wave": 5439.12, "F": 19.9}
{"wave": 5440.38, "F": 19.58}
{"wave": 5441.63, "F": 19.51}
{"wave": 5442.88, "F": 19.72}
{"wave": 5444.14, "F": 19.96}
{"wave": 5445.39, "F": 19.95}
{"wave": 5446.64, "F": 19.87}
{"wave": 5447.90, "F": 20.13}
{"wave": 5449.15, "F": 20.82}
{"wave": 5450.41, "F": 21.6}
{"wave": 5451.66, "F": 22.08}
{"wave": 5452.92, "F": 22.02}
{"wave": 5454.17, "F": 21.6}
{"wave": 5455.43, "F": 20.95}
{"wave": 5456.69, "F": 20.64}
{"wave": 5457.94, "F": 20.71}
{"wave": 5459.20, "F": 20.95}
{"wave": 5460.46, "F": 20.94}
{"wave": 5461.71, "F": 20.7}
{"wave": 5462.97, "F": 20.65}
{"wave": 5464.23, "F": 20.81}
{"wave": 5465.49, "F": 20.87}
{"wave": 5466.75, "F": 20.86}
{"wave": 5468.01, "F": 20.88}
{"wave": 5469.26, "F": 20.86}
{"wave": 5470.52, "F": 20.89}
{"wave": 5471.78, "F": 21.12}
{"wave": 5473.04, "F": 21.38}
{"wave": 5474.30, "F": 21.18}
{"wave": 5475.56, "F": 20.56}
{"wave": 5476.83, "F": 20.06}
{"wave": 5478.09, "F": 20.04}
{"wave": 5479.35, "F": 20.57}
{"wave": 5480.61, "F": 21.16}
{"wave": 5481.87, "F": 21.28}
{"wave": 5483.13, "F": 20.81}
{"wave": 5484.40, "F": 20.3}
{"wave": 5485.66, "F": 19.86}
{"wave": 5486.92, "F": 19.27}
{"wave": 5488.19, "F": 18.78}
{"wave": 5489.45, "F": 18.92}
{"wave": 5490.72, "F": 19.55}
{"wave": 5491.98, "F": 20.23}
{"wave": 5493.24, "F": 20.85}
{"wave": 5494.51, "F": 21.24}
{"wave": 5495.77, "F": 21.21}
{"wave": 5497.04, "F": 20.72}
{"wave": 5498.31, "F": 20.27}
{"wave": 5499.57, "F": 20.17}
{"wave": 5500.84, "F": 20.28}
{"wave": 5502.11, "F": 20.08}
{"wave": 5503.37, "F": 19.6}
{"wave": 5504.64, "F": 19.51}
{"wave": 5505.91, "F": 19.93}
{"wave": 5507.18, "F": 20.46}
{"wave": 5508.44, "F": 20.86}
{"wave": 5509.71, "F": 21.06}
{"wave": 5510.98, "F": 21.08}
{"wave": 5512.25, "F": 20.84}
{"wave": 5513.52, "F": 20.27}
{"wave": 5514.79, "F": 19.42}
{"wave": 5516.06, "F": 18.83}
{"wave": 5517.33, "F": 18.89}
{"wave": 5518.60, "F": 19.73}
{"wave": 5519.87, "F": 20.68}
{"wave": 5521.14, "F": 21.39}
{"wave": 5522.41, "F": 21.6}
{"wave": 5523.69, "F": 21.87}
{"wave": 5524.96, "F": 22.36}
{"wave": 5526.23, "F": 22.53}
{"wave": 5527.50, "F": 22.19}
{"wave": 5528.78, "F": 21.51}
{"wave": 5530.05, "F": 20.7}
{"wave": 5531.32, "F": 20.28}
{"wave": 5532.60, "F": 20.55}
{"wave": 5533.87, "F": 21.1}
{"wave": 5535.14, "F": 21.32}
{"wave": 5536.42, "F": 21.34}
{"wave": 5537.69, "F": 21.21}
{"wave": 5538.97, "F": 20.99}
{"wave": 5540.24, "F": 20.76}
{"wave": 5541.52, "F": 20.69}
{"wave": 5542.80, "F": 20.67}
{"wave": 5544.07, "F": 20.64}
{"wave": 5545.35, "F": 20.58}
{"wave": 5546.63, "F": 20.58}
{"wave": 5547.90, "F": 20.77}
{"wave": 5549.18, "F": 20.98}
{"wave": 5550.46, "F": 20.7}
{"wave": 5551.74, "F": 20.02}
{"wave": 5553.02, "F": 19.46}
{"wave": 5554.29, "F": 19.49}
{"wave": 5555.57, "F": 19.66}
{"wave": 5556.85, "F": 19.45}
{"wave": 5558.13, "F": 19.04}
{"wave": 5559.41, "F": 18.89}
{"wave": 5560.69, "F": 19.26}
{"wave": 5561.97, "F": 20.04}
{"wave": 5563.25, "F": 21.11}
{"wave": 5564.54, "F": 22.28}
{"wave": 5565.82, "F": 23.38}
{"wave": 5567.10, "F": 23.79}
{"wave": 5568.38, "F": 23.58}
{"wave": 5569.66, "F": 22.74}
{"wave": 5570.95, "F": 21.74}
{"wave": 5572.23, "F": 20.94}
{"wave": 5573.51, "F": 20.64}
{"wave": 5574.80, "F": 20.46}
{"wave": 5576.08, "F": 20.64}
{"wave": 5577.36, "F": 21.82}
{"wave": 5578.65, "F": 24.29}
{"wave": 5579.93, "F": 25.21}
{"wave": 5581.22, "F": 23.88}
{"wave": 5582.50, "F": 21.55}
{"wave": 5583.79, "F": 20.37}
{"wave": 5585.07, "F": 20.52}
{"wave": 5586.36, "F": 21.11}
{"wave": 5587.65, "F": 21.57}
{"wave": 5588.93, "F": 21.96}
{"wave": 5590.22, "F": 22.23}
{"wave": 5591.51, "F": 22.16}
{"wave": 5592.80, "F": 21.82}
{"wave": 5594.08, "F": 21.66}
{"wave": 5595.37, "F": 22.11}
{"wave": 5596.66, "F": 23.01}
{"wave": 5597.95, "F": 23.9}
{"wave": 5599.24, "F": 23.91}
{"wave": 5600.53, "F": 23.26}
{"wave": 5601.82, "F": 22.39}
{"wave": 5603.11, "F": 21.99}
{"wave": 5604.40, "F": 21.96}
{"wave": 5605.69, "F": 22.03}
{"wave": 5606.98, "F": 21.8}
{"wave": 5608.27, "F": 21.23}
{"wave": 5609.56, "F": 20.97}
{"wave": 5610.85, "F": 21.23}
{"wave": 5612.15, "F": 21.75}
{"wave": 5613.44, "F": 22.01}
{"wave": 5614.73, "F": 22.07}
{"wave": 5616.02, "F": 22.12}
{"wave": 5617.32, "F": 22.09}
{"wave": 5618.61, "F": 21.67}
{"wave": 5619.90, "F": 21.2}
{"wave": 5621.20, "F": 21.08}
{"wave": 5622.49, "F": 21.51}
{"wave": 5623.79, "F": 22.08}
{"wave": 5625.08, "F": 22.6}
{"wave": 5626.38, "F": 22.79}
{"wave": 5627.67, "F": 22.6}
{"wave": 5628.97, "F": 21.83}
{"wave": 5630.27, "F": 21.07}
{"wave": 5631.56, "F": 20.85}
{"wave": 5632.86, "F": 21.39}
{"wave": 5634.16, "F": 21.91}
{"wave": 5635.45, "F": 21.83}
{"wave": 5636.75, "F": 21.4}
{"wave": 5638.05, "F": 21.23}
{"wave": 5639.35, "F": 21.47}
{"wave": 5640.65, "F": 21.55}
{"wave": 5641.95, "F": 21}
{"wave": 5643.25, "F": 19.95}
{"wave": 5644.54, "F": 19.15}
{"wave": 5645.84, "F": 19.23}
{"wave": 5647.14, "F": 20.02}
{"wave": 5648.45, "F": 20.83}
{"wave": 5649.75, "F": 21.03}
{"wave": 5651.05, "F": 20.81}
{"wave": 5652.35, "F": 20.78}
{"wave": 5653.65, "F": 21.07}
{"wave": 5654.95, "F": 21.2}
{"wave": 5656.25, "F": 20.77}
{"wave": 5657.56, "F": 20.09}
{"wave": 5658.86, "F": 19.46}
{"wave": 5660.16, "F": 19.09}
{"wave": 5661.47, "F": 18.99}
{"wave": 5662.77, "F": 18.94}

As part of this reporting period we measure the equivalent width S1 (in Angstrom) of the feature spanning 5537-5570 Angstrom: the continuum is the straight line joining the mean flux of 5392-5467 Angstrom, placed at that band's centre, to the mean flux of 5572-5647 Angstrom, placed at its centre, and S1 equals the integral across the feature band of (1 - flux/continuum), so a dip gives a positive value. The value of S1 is 1.1 Angstrom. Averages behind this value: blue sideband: 20.9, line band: 20.8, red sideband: 21.8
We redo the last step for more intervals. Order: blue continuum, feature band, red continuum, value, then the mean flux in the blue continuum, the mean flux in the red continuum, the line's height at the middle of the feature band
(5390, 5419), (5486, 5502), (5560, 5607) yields 1.3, 21.7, 22.1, 21.9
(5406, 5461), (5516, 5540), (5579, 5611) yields 0.5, 20.6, 22.2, 21.5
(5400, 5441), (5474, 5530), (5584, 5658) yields 1.4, 20.7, 21.6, 21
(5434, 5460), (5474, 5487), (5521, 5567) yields 0.1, 20.7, 20.8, 20.7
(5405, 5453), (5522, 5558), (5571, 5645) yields 0.8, 20.5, 21.8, 21.3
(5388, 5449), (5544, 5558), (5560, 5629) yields 1.0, 20.9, 22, 21.7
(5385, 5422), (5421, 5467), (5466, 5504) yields 0.8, 21.4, 20.4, 20.9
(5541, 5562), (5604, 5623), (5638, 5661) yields -1.3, 20.1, 20.5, 20.3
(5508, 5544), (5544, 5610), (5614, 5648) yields -1.3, 20.9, 21.4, 21.1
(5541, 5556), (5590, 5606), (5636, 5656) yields -1.5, 20.4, 20.7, 20.5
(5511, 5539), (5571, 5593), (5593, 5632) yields -0.2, 20.9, 22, 21.6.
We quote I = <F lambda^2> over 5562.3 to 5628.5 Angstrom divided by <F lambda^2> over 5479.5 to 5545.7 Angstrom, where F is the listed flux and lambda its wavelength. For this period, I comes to 1.10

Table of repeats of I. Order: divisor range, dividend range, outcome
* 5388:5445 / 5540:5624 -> 1.09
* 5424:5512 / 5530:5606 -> 1.08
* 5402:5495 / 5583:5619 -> 1.13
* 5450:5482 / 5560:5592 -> 1.09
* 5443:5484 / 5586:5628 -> 1.12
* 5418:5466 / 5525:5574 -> 1.06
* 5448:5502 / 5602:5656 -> 1.09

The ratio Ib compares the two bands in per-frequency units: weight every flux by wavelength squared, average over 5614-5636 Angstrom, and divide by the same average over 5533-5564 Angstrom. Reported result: 1.10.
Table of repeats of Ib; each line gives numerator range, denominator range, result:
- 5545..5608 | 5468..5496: 1.09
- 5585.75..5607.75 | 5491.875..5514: 1.12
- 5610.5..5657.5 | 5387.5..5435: 1.09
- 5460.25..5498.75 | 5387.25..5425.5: 0.99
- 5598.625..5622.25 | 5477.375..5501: 1.13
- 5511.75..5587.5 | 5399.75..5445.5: 1.07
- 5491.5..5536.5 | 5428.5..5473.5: 1.02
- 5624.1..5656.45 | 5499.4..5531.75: 1.07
